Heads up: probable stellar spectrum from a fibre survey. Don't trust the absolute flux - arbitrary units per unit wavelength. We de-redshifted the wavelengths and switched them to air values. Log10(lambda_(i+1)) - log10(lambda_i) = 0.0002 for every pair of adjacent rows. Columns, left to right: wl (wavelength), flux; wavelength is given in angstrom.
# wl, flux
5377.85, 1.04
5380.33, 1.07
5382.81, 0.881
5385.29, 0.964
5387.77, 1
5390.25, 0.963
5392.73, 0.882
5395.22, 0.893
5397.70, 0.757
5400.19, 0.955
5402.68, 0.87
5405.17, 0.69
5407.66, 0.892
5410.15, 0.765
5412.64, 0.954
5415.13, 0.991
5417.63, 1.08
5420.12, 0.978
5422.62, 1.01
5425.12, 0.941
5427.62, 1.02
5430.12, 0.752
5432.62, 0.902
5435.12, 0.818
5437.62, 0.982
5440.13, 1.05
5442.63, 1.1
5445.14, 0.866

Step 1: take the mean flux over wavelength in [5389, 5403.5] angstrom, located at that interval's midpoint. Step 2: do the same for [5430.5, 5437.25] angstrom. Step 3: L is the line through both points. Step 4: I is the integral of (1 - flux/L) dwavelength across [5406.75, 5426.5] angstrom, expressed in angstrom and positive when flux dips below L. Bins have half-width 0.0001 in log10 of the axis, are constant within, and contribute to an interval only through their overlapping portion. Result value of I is -1.8 angstrom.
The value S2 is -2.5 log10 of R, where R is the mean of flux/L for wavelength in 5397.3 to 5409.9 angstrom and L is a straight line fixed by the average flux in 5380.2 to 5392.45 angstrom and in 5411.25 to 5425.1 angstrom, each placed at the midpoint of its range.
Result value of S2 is 0.18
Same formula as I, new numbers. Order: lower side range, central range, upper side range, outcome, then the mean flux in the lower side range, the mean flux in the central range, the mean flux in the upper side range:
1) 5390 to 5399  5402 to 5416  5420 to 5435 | 0.53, 0.864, 0.857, 0.922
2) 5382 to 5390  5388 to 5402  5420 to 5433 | 0.77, 0.954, 0.897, 0.932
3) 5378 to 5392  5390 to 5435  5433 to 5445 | 3.32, 0.977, 0.902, 0.97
